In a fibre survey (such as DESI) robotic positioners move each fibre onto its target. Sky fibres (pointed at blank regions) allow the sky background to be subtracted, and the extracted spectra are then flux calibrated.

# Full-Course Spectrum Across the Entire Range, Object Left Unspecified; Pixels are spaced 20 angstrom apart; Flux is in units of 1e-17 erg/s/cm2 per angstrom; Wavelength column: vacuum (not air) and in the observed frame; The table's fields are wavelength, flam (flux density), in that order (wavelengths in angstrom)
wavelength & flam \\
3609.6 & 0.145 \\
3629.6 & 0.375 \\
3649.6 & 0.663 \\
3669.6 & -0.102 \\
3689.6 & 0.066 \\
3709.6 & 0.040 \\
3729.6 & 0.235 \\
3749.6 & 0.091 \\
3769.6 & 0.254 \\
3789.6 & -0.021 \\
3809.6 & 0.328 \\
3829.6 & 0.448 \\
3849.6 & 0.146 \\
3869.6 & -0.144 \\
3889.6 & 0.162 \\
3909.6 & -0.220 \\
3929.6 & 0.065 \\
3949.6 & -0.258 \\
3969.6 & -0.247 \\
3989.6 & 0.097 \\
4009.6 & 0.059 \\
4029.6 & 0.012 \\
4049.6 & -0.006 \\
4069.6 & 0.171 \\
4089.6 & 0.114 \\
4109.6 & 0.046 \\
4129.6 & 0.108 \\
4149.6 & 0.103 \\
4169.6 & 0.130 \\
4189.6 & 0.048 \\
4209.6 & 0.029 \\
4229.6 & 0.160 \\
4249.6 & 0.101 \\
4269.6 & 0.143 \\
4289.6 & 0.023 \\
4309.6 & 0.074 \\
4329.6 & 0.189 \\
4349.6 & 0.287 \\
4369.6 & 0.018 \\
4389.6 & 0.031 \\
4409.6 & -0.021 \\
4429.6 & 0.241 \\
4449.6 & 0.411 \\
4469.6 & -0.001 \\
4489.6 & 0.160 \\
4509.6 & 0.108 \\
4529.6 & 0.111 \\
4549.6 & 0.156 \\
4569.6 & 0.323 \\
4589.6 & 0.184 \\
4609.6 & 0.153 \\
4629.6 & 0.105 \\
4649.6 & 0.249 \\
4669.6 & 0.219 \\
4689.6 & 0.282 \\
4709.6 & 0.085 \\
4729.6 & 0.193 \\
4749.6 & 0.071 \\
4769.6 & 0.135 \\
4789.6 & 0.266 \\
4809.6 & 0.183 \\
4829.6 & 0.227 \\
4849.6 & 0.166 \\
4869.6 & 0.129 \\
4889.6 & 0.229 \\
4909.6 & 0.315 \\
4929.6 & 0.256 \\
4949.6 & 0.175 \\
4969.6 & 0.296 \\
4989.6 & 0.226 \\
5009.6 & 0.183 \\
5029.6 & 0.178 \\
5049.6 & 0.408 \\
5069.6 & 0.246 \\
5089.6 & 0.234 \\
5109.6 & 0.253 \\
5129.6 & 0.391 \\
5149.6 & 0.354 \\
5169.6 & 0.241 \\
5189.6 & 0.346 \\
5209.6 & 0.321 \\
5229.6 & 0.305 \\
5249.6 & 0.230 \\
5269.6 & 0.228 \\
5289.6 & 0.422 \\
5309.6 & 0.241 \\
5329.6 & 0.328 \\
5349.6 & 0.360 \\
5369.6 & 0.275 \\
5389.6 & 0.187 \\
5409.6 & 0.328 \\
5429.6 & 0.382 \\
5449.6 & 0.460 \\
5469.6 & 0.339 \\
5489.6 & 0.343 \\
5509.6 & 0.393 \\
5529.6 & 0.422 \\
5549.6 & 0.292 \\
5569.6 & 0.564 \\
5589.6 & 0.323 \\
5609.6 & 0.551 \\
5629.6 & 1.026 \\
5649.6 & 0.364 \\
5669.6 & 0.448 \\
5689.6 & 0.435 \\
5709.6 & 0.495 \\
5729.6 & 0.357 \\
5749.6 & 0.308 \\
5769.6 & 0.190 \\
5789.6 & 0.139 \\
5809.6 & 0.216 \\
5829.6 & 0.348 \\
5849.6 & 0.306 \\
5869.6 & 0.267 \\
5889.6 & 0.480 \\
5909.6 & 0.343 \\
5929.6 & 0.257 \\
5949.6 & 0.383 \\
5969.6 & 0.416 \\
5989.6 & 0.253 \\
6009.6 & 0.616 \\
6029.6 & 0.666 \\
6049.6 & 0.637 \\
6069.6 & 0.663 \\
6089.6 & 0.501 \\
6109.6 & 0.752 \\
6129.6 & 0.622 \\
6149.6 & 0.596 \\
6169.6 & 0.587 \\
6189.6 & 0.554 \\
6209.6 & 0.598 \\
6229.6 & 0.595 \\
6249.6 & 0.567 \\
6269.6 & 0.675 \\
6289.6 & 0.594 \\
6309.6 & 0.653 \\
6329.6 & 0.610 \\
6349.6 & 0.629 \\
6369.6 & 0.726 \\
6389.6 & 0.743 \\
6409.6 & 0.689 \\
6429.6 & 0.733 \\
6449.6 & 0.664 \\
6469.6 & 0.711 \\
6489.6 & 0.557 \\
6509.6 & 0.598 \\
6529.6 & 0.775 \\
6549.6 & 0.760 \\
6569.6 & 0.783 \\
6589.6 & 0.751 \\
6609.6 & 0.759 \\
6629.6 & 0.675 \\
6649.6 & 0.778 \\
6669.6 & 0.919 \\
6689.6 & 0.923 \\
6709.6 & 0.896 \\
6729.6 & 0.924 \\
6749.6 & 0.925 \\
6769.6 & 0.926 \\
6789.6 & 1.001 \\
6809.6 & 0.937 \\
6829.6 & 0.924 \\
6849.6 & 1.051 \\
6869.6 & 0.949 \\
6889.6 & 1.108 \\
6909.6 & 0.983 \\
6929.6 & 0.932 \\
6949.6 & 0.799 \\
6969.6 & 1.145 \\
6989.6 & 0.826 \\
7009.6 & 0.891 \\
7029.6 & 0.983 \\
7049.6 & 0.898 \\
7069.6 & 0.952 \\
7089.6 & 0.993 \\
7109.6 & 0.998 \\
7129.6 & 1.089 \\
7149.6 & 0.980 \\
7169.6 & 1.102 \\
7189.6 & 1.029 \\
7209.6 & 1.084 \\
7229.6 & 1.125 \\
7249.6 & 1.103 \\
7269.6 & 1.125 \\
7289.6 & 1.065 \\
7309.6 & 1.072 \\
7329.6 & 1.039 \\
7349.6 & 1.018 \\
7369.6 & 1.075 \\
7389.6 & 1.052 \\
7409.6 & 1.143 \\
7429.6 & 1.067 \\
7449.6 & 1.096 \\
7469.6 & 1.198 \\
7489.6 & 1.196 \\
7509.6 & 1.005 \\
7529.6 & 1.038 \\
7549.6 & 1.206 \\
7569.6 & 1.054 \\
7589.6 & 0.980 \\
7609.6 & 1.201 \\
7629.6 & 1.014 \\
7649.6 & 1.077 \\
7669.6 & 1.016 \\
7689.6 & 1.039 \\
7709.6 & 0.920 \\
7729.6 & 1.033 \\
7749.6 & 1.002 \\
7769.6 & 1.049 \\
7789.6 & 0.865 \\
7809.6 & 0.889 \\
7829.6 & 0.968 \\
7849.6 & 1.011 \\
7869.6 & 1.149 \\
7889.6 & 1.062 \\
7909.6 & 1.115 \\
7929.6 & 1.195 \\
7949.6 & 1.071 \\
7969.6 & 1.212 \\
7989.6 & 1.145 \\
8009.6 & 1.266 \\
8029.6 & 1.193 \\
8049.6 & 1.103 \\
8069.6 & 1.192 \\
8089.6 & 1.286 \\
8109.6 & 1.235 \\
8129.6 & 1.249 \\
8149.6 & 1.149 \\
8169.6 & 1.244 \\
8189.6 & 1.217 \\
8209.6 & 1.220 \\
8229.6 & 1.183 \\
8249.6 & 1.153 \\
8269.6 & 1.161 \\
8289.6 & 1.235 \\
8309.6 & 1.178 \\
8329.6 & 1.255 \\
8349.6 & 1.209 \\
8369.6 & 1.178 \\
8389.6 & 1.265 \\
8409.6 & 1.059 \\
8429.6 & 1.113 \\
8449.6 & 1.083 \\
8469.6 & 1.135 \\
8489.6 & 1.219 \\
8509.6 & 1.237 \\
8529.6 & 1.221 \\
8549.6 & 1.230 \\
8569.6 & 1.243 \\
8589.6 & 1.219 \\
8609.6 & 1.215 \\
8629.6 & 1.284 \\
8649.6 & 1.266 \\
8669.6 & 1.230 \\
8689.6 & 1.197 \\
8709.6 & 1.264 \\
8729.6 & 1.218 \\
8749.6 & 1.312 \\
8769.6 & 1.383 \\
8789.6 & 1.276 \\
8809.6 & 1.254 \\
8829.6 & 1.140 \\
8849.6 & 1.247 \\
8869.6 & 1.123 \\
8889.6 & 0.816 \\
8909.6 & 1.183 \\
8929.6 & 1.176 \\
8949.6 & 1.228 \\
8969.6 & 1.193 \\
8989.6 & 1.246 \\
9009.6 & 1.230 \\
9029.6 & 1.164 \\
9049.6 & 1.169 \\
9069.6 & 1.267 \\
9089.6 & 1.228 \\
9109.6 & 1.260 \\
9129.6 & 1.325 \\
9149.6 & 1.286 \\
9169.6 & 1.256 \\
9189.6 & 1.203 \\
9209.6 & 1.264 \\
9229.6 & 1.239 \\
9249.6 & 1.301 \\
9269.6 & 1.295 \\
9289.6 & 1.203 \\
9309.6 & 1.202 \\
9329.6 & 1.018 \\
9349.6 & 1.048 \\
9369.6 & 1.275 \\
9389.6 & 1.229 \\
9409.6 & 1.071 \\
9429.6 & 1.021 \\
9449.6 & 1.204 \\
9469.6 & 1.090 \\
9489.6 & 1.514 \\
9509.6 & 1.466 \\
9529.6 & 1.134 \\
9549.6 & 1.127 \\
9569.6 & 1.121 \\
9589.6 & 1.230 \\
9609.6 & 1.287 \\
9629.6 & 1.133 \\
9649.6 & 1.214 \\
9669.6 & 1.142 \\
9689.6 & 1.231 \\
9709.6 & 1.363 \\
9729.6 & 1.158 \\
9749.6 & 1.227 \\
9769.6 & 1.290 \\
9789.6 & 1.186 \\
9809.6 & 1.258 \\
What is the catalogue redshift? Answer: 0.508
